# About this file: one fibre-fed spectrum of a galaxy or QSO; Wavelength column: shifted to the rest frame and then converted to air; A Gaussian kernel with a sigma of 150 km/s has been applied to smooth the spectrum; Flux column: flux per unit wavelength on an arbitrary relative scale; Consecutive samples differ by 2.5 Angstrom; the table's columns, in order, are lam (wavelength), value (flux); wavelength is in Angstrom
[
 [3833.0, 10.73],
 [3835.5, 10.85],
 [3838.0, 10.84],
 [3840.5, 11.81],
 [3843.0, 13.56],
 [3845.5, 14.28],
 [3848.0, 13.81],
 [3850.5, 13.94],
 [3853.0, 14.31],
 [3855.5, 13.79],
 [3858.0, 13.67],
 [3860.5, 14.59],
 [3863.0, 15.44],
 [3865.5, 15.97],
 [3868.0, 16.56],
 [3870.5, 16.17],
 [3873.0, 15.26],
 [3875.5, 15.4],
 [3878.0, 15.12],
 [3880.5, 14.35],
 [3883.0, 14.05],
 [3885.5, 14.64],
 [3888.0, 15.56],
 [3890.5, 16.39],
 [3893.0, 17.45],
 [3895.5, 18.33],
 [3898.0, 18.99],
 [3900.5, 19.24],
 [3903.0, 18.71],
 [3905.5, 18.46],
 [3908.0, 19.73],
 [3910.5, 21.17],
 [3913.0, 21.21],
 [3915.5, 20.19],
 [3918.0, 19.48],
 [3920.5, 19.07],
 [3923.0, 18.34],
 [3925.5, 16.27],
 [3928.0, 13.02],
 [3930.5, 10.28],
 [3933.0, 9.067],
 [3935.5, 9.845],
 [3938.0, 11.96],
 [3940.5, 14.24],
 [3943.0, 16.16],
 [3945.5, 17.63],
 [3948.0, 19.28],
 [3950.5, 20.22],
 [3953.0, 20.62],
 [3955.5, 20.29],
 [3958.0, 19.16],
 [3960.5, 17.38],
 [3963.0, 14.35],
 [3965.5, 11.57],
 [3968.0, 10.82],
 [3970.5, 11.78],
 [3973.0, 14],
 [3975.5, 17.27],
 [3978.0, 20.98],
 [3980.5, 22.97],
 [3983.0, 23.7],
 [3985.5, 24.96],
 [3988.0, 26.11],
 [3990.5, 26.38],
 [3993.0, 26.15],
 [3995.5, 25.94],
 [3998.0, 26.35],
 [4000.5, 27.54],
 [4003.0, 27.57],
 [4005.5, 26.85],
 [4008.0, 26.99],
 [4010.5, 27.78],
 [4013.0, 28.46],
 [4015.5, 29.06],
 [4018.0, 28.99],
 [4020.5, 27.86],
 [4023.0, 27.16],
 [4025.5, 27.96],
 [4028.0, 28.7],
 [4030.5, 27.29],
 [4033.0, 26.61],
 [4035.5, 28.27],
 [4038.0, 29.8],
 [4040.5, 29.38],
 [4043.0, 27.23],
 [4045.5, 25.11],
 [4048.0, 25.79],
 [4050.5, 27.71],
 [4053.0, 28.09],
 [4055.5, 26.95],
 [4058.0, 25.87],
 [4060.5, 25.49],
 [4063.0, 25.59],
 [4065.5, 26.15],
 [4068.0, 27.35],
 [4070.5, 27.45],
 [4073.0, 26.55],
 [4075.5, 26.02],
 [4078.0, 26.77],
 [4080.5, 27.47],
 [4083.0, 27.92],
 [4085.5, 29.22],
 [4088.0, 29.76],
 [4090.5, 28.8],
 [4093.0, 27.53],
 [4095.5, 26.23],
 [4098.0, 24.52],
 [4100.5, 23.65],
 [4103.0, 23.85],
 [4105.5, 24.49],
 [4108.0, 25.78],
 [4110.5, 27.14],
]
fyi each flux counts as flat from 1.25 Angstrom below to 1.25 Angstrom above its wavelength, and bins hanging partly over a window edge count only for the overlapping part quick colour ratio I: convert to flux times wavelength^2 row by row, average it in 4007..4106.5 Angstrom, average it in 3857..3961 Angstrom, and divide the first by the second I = 1.76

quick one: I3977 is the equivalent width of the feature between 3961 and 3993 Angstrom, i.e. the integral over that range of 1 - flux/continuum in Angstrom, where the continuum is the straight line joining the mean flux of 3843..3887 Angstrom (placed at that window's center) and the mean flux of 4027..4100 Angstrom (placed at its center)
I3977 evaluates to 4.3 Angstrom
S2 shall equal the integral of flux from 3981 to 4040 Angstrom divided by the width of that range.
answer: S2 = 27.2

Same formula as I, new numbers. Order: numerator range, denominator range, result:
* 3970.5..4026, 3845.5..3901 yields 1.73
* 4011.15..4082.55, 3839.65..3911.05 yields 1.88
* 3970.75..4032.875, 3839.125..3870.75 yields 1.91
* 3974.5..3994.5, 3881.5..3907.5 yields 1.44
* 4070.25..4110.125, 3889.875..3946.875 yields 1.73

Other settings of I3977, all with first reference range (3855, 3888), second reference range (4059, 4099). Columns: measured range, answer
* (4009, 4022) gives -2.8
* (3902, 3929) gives -1.8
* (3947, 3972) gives 4.4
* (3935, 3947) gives 3.0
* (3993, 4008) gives -2.9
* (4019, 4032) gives -2.1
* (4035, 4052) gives -1.8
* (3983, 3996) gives -2.3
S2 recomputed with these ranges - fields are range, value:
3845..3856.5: 14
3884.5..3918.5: 18.5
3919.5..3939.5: 13.4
